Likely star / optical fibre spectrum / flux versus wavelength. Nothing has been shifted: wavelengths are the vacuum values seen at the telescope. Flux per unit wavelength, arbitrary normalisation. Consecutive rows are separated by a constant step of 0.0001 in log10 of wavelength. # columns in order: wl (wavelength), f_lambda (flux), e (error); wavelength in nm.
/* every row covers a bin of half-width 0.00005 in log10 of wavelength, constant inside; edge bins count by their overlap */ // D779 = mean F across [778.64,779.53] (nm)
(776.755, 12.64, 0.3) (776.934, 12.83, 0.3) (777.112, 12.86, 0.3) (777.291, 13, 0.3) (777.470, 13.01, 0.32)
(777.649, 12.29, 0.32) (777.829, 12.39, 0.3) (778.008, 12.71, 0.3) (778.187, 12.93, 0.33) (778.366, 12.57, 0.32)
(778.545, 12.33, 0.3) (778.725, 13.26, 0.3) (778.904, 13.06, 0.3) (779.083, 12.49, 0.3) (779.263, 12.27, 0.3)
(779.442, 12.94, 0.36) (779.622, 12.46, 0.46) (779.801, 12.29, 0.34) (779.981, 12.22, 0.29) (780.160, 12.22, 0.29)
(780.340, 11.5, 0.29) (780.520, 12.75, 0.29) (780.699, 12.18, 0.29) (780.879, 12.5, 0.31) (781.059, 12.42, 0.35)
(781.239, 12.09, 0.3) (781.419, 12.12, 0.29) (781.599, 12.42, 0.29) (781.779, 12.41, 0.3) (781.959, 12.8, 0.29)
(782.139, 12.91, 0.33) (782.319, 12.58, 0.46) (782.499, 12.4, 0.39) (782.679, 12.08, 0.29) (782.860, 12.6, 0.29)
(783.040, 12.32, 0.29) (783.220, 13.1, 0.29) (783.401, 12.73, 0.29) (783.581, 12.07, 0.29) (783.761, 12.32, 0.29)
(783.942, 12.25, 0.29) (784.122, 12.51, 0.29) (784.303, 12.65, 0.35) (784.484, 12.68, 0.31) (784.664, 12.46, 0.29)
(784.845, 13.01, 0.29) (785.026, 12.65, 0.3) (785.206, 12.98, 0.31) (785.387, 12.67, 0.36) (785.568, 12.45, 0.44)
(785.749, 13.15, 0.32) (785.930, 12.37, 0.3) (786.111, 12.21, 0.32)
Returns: 12.8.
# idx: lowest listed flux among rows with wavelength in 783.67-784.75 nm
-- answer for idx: 12.25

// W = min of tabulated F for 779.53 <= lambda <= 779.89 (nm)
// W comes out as 12.29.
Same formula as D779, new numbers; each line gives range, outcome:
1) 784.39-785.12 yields 12.7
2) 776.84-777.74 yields 12.8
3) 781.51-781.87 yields 12.4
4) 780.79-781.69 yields 12.3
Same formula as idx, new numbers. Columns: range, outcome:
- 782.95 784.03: 12.07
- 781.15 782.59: 12.09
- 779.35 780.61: 11.5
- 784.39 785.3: 12.46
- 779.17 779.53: 12.27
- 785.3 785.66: 12.45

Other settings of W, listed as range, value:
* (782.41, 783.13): 12.08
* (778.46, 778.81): 12.33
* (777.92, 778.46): 12.57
